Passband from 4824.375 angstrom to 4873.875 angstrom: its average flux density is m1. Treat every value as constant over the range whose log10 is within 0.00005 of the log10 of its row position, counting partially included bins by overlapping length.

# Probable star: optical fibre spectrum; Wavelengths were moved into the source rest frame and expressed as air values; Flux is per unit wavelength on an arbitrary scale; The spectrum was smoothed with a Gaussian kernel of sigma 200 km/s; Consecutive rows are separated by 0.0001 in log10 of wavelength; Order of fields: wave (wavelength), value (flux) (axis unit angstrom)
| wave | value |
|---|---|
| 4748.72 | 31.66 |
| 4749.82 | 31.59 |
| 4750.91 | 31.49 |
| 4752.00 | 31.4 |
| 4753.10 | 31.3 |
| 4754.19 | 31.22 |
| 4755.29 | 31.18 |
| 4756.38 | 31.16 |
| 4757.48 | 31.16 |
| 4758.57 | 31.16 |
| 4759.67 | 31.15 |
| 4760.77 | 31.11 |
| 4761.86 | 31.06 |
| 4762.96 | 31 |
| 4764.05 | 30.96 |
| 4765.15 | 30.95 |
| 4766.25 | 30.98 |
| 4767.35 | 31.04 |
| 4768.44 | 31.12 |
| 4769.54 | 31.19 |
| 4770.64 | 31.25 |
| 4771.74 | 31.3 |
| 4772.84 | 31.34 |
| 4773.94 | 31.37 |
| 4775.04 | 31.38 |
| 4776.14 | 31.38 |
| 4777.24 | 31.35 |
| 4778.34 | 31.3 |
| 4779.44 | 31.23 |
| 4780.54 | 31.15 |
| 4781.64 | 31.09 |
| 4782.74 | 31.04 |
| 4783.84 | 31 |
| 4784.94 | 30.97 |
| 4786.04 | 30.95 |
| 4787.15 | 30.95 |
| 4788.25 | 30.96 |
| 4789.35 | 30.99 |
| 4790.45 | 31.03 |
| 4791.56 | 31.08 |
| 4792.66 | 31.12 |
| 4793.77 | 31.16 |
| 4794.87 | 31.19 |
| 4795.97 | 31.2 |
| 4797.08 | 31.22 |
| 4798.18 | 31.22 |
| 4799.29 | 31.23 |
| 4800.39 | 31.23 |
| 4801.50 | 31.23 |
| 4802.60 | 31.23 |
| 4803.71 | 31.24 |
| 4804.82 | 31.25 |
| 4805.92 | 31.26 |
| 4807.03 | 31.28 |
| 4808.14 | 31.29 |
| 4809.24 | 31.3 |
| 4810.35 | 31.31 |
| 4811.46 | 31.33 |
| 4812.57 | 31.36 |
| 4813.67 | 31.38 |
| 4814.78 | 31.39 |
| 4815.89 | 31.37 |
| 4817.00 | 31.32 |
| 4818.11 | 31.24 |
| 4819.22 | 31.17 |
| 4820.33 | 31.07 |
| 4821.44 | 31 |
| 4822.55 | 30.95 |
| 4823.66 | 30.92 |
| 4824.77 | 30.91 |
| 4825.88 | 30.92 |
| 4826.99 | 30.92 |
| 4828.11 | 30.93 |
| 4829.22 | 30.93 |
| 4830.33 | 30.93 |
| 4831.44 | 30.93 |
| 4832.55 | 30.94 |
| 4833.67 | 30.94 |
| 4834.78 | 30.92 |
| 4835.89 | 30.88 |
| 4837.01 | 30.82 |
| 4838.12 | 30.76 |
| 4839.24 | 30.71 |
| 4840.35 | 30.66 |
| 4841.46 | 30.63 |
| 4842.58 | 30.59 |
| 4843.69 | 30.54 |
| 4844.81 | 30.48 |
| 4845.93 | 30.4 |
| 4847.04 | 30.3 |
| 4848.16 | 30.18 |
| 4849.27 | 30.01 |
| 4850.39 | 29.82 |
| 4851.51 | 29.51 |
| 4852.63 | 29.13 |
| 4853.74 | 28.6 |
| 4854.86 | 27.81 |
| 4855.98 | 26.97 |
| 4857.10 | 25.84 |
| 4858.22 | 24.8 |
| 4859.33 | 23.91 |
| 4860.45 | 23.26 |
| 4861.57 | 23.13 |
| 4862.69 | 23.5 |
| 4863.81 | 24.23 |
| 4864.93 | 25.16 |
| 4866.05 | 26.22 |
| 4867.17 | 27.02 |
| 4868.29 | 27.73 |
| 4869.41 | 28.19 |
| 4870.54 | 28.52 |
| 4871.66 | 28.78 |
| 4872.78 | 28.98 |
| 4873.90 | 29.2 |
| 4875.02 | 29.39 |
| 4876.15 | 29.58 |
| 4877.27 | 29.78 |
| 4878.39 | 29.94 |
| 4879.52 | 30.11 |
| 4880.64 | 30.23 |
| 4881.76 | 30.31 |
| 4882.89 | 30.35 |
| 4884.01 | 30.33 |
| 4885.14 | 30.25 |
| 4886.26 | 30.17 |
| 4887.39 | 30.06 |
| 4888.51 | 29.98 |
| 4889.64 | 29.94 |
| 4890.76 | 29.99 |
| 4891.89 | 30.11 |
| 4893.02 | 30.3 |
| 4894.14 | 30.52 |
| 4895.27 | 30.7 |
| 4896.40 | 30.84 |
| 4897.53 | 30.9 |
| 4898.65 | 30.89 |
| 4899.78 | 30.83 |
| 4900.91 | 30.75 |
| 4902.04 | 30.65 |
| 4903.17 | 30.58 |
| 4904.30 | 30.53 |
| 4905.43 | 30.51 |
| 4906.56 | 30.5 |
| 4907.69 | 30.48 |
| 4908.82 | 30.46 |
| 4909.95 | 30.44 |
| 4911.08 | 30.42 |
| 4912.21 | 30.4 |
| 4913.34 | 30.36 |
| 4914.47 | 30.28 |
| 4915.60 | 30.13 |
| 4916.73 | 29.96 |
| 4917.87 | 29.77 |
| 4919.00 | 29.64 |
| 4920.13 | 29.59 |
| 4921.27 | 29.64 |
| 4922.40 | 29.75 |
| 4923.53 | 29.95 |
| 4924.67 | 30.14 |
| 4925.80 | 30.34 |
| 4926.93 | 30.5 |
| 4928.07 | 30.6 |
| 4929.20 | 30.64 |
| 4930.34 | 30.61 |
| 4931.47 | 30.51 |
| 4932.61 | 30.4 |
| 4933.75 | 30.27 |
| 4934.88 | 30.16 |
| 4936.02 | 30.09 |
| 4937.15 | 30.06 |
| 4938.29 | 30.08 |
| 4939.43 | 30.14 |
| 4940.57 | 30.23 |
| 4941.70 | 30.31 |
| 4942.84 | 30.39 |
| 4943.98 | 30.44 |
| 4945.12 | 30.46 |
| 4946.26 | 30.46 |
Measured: 28.8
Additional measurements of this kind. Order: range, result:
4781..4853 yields 30.9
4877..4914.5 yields 30.4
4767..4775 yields 31.2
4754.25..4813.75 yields 31.2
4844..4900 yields 28.7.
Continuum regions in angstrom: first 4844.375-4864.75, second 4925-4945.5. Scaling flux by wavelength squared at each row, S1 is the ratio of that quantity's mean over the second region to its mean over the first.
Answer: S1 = 1.15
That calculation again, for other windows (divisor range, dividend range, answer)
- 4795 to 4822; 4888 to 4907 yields 1.01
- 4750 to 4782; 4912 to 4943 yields 1.03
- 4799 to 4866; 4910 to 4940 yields 1.05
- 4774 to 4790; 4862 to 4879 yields 0.92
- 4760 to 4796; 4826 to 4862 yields 0.97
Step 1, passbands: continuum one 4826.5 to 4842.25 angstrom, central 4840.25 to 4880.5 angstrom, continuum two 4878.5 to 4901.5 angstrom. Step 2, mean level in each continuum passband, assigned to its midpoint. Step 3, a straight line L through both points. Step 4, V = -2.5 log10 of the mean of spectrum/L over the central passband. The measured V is 0.09 mag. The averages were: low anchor 30.8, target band 28.1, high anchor 30.4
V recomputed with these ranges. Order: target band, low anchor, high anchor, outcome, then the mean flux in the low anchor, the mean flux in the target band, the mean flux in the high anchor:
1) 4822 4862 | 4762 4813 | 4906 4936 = 0.05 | 31.2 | 29.5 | 30.2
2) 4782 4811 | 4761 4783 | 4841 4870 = -0.04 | 31.2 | 31.2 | 27.6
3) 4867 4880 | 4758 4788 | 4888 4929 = 0.06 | 31.1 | 29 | 30.3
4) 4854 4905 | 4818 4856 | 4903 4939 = 0.06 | 30.4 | 28.7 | 30.2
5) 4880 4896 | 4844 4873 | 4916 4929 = -0.06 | 27.4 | 30.2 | 30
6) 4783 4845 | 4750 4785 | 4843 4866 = -0.07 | 31.2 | 31.1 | 27.4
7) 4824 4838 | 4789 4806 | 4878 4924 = 0.00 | 31.2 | 30.9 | 30.3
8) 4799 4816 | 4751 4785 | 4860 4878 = -0.06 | 31.2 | 31.3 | 27.1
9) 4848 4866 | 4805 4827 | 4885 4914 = 0.16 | 31.2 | 26.5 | 30.5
